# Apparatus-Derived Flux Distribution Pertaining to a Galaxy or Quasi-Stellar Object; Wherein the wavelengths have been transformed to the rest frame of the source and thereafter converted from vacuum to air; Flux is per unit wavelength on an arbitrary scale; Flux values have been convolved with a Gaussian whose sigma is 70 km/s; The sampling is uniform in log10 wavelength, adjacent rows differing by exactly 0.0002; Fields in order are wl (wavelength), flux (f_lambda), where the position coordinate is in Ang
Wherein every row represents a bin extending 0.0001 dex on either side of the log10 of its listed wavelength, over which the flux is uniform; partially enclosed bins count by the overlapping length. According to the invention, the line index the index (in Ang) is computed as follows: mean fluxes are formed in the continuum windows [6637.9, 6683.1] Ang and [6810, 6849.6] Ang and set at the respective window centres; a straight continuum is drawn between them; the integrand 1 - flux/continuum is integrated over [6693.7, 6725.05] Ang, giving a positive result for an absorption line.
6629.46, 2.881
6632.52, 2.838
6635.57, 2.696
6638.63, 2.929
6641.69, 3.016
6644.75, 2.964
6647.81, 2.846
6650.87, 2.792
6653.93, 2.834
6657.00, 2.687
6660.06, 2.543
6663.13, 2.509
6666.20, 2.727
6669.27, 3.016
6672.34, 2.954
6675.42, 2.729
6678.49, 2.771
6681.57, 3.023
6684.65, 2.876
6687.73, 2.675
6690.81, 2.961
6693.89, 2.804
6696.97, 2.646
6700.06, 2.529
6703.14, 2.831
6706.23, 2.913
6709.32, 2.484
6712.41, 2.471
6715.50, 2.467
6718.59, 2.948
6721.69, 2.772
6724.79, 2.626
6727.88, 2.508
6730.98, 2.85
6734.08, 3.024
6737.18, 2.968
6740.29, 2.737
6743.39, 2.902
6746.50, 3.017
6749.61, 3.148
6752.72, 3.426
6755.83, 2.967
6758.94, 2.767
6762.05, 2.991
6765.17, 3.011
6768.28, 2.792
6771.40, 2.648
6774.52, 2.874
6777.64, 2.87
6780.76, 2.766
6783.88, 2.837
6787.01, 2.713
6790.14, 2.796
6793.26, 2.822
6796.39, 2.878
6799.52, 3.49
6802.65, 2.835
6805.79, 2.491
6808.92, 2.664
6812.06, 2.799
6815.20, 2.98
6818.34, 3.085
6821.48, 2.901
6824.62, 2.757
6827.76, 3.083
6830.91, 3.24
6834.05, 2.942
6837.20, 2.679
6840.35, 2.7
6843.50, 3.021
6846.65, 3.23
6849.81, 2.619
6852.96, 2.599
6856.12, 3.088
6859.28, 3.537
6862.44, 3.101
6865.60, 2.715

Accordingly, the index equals 1.9 Ang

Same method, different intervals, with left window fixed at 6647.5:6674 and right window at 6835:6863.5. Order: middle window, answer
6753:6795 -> 0.32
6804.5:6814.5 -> 0.78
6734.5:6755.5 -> -1.34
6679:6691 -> -0.33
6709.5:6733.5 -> 1.33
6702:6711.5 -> 0.30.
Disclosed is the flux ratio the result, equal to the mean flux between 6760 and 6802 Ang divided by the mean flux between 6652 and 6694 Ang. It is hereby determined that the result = 1.0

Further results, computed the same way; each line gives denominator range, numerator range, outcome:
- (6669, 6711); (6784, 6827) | 1.03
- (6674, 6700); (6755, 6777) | 1.02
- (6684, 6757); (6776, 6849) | 1.03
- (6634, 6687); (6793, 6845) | 1.03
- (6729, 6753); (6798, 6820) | 0.98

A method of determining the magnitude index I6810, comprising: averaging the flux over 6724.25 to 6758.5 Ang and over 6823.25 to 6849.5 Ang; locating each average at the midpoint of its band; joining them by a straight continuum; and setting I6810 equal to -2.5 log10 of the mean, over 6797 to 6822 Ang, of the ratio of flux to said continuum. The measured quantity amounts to 0.01 mag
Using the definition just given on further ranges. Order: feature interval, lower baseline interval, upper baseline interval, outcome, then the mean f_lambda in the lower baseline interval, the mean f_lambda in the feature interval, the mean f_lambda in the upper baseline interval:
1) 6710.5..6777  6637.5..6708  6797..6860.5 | 0.00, 2.81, 2.85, 2.93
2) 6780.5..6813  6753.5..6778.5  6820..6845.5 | 0.03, 2.88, 2.83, 2.92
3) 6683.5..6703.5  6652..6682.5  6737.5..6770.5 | 0.03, 2.77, 2.75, 2.97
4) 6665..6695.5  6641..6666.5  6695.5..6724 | -0.05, 2.76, 2.85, 2.67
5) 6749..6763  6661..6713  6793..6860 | -0.08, 2.76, 3.06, 2.92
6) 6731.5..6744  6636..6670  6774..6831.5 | -0.02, 2.8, 2.9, 2.88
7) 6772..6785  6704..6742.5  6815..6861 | 0.01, 2.74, 2.82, 2.96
